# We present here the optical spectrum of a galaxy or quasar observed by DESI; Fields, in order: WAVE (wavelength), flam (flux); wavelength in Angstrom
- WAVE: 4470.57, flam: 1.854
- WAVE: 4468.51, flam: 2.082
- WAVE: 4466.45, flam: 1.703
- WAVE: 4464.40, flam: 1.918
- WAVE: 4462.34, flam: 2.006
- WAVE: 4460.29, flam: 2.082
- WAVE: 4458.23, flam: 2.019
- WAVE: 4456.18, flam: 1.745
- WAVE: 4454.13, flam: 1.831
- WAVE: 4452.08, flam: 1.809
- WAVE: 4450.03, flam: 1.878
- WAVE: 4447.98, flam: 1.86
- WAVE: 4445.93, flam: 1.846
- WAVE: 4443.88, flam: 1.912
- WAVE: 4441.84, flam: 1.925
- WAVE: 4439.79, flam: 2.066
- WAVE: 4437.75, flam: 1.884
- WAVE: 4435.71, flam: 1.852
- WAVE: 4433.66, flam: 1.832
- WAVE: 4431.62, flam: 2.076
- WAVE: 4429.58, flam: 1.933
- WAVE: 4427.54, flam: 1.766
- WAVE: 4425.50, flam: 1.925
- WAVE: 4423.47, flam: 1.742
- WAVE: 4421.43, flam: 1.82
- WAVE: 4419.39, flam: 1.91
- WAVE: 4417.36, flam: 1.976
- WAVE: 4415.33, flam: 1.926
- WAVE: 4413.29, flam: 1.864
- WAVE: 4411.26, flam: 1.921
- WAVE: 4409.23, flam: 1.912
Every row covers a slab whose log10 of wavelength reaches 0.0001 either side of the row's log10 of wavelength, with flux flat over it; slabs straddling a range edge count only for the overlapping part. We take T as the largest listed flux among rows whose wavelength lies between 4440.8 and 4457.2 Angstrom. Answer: 1.925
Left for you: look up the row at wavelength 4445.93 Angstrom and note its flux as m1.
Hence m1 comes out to 1.846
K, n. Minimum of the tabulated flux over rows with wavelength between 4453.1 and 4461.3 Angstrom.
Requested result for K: 1.745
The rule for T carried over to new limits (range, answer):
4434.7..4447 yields 2.066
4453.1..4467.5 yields 2.082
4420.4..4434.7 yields 2.076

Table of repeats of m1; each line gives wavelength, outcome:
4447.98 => 1.86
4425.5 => 1.925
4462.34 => 2.006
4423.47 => 1.742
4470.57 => 1.854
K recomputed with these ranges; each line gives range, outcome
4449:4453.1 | 1.809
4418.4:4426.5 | 1.742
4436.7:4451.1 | 1.846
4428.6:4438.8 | 1.832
